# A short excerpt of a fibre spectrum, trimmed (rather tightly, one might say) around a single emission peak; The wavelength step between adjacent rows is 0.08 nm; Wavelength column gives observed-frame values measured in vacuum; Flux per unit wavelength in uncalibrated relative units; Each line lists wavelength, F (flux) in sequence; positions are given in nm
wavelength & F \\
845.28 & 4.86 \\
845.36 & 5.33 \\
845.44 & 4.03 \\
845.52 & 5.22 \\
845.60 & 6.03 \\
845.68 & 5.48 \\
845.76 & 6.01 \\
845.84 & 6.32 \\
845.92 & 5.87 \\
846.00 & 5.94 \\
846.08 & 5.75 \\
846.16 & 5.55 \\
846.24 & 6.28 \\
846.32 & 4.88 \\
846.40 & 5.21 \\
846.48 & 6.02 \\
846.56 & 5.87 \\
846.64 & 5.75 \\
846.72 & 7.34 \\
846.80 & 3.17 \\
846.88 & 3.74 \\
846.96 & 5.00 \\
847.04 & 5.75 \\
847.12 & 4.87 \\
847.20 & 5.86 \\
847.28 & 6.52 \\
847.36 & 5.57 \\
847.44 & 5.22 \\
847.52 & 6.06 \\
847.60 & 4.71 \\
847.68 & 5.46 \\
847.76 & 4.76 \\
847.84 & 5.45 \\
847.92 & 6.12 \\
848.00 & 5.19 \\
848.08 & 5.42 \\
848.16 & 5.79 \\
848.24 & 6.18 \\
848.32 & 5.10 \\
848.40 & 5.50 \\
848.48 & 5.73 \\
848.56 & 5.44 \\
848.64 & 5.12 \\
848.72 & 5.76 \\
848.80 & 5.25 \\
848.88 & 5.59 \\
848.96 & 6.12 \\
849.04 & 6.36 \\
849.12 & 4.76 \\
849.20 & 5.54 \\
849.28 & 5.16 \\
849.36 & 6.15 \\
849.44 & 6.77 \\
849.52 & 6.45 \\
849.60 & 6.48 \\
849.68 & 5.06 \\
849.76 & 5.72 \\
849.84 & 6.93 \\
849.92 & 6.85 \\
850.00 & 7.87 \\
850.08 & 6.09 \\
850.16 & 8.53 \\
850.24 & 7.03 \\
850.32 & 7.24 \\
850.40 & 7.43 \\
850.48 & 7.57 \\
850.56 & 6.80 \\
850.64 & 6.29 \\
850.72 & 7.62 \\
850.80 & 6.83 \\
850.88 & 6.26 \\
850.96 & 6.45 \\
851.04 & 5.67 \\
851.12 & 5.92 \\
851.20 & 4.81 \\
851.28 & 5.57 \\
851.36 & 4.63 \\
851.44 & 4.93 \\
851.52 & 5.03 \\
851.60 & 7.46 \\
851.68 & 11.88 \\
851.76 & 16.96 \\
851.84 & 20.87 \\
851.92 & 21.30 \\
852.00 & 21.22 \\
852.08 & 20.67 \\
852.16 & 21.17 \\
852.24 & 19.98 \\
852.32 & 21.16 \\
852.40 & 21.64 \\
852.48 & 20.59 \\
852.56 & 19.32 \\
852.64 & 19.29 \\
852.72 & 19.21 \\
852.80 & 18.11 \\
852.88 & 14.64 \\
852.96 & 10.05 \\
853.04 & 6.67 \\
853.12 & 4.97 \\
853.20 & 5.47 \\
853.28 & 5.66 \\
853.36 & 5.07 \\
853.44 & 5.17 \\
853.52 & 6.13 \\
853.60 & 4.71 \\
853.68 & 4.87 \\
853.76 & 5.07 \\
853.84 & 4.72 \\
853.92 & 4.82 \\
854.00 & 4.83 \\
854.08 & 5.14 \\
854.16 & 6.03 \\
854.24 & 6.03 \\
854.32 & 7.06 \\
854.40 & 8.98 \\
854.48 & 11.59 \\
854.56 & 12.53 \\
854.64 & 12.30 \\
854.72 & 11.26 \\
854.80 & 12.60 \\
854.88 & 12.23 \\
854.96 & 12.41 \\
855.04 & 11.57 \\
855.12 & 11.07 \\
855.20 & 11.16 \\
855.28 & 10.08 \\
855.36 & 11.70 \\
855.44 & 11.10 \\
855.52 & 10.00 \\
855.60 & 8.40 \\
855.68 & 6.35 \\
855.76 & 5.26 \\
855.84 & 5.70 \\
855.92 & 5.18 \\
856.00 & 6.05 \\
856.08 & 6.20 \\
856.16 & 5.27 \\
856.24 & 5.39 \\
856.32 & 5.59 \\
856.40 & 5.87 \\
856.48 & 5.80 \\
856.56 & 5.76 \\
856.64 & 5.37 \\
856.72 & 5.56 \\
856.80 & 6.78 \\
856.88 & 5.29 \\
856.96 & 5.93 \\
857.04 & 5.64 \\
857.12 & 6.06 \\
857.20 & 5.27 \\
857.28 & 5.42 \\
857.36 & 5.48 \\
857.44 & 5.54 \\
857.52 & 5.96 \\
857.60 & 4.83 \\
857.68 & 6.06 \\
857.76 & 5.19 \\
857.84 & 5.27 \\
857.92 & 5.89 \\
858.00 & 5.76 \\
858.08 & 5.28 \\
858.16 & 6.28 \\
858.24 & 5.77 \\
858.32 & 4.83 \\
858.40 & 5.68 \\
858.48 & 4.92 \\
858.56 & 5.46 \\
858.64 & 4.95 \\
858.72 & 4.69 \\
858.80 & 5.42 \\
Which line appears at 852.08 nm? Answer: H-alpha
